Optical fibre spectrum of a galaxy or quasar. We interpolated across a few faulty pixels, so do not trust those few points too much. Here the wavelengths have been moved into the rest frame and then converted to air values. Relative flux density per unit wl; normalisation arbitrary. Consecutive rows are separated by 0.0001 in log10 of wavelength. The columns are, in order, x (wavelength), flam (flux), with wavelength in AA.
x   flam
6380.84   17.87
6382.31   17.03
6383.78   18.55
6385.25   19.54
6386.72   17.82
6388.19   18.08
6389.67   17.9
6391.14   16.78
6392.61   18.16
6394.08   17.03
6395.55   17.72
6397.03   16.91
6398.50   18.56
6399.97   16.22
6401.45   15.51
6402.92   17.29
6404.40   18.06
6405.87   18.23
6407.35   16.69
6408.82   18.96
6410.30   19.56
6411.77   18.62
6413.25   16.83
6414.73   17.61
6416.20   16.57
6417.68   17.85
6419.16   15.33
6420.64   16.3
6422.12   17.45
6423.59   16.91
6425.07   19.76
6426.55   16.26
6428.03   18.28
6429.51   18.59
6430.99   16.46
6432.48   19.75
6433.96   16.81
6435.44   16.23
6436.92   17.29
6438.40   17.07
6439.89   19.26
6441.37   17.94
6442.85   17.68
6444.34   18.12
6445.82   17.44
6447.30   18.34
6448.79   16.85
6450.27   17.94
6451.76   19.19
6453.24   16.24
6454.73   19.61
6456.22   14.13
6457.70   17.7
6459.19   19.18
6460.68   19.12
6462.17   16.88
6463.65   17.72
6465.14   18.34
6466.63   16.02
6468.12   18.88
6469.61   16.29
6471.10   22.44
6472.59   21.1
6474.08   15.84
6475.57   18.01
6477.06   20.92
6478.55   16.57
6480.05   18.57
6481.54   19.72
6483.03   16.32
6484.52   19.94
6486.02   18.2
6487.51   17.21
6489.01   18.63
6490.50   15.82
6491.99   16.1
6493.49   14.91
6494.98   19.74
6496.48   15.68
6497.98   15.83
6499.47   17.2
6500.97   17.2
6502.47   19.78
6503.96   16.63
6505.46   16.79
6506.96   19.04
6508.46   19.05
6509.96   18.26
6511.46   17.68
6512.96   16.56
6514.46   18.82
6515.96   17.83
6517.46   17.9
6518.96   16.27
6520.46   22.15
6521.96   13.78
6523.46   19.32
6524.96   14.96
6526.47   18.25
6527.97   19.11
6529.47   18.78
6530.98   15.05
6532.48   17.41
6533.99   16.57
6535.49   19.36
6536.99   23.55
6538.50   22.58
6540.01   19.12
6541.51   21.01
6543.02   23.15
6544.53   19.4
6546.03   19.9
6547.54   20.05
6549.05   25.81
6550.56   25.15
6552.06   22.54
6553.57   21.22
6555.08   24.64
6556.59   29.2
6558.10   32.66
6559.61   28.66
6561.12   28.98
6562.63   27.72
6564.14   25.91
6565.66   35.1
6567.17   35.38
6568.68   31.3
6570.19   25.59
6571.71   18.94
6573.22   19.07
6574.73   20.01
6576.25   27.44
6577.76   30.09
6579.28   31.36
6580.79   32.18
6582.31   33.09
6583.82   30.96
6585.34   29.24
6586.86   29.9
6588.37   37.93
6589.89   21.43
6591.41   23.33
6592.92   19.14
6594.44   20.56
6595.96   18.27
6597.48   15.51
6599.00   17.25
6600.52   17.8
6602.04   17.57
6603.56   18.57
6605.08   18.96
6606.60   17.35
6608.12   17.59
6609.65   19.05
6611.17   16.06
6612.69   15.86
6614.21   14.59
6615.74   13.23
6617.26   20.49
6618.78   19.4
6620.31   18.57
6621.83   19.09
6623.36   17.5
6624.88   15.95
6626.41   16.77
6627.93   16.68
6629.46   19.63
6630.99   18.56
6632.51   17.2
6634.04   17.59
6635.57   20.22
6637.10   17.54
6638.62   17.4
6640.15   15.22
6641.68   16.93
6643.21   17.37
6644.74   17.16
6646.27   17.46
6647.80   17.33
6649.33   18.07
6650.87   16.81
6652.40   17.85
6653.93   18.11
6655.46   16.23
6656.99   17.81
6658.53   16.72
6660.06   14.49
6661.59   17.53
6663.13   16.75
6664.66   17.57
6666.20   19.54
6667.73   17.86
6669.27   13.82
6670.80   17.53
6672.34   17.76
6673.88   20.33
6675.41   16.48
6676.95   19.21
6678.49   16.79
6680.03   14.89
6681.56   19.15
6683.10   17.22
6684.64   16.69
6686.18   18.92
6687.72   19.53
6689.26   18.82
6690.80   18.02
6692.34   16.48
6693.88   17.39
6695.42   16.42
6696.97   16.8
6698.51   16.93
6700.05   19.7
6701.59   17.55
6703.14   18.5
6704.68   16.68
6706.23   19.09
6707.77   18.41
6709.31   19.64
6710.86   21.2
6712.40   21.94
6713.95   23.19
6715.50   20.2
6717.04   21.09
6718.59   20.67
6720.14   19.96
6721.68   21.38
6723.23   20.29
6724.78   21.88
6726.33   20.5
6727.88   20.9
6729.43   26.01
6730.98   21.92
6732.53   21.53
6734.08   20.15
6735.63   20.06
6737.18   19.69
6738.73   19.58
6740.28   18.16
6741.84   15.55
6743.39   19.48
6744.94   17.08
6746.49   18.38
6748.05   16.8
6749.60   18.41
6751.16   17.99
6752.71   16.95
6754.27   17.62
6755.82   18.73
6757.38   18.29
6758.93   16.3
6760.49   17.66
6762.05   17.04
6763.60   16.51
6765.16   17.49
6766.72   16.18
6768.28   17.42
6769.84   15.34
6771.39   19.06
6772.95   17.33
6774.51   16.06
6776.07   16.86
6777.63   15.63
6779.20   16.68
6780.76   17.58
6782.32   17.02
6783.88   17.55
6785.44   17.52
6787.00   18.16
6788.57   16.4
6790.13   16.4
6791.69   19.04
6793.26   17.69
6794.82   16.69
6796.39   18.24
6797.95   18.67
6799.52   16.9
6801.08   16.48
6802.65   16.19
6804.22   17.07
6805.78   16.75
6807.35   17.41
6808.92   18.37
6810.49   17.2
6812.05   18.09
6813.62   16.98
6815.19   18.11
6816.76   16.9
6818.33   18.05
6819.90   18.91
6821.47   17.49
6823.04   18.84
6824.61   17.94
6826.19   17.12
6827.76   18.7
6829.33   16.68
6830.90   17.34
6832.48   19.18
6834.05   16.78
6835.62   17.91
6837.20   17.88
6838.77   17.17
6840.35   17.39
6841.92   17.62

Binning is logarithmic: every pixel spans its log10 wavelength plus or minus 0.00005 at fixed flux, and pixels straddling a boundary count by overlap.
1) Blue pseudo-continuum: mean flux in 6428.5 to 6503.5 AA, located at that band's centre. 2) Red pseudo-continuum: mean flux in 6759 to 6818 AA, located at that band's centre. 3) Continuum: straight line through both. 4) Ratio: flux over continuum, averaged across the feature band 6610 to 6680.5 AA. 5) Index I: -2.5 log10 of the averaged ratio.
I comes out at 0.009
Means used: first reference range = 17.8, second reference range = 17.2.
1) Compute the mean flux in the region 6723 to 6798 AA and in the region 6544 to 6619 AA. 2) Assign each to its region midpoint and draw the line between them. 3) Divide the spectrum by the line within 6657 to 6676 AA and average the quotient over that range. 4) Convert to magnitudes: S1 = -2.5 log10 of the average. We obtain 0.22 mag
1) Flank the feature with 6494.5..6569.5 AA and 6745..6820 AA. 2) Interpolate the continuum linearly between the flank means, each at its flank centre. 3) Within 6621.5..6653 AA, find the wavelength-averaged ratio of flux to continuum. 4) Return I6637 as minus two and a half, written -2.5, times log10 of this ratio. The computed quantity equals 0.120 mag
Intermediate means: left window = 21.2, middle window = 17.5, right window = 17.3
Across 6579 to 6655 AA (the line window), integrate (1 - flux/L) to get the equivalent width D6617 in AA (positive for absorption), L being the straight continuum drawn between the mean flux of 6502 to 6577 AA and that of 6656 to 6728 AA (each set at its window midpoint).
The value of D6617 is 1.5 AA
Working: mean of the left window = 21.7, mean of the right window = 18.5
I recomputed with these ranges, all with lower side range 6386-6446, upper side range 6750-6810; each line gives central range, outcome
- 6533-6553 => -0.22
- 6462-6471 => -0.01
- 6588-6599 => -0.22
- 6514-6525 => -0.02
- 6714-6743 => -0.19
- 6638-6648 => 0.03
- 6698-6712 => -0.09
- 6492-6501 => 0.05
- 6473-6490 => -0.04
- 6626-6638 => -0.04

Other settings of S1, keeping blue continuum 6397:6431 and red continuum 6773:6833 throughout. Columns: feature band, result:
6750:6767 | 0.00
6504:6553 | -0.10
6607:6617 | 0.07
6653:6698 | 0.00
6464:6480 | -0.06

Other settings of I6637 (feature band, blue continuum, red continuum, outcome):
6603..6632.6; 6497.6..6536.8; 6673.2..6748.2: 0.056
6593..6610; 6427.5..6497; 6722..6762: 0.027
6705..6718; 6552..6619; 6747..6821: -0.041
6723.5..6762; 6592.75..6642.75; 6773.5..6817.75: -0.105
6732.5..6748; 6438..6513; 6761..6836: -0.077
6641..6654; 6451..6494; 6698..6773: 0.076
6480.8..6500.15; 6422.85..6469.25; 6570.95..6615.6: 0.104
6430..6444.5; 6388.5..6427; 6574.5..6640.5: 0.017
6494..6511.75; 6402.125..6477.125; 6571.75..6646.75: 0.064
